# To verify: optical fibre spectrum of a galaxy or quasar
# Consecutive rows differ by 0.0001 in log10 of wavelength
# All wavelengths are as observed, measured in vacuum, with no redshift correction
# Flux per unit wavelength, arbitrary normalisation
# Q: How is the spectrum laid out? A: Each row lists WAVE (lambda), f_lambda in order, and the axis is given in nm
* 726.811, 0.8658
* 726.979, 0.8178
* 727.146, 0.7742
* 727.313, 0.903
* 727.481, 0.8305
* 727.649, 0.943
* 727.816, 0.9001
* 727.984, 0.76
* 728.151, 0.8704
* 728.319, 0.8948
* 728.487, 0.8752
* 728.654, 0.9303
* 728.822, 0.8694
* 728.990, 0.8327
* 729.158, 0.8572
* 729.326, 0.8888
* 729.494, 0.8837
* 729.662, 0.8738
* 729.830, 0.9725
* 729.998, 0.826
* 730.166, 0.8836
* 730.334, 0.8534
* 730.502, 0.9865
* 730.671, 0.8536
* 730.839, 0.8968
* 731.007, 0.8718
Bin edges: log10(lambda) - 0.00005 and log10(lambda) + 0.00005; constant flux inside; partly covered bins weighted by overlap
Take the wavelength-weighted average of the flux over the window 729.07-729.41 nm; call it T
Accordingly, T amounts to 0.872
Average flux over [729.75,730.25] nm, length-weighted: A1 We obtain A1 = 0.894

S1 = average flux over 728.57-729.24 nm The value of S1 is 0.873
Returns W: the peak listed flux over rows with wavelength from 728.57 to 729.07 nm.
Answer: 0.9303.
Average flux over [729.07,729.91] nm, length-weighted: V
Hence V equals 0.894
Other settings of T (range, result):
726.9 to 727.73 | 0.853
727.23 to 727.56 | 0.866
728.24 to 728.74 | 0.901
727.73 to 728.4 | 0.857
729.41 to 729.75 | 0.88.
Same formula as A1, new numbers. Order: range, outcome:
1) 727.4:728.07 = 0.859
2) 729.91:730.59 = 0.887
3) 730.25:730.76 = 0.897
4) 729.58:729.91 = 0.923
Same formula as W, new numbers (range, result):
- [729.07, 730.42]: 0.9725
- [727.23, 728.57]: 0.943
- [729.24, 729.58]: 0.8888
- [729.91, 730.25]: 0.8836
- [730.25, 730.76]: 0.9865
